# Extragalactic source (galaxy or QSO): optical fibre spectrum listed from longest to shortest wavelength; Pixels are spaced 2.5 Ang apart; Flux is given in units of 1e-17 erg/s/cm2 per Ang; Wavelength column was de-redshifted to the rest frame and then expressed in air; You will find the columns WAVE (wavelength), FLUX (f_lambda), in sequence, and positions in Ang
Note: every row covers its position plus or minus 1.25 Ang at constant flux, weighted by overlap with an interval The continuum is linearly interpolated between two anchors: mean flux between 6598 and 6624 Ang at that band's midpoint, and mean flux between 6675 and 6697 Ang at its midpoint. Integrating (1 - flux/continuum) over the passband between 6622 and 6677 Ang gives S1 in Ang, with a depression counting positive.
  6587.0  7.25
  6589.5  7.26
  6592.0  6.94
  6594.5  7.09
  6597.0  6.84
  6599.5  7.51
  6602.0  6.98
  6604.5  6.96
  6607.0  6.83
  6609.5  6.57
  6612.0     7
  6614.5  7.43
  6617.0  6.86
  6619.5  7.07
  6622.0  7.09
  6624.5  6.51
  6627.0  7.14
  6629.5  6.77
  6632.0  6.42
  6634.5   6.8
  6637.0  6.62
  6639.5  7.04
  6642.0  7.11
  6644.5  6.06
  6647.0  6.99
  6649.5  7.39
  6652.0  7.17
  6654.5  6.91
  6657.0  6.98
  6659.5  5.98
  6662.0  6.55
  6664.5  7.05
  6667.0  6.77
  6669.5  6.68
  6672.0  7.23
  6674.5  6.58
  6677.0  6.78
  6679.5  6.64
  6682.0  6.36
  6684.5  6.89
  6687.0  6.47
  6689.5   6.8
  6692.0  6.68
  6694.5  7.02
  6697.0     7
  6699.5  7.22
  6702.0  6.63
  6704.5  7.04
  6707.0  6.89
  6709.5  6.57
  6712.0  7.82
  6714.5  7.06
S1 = 0.5 Ang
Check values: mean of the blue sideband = 7.01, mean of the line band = 6.8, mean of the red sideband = 6.72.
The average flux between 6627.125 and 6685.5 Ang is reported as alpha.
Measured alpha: 6.78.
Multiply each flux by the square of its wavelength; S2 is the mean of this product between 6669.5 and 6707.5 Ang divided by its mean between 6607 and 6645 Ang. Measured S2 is 1.01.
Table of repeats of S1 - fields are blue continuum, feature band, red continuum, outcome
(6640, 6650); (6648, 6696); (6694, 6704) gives 0.88 Ang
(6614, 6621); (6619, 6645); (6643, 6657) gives 0.79 Ang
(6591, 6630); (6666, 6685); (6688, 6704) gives 0.49 Ang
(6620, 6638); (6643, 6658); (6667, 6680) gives -0.30 Ang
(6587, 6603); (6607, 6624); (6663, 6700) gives 0.18 Ang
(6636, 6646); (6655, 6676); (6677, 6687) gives -0.22 Ang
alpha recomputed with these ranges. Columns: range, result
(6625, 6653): 6.85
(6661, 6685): 6.75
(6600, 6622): 6.99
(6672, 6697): 6.73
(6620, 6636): 6.8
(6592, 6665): 6.89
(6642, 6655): 6.92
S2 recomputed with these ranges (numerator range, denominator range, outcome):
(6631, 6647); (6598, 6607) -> 0.96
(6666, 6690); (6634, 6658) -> 0.98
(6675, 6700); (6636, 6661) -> 1.00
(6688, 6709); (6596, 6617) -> 1.01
